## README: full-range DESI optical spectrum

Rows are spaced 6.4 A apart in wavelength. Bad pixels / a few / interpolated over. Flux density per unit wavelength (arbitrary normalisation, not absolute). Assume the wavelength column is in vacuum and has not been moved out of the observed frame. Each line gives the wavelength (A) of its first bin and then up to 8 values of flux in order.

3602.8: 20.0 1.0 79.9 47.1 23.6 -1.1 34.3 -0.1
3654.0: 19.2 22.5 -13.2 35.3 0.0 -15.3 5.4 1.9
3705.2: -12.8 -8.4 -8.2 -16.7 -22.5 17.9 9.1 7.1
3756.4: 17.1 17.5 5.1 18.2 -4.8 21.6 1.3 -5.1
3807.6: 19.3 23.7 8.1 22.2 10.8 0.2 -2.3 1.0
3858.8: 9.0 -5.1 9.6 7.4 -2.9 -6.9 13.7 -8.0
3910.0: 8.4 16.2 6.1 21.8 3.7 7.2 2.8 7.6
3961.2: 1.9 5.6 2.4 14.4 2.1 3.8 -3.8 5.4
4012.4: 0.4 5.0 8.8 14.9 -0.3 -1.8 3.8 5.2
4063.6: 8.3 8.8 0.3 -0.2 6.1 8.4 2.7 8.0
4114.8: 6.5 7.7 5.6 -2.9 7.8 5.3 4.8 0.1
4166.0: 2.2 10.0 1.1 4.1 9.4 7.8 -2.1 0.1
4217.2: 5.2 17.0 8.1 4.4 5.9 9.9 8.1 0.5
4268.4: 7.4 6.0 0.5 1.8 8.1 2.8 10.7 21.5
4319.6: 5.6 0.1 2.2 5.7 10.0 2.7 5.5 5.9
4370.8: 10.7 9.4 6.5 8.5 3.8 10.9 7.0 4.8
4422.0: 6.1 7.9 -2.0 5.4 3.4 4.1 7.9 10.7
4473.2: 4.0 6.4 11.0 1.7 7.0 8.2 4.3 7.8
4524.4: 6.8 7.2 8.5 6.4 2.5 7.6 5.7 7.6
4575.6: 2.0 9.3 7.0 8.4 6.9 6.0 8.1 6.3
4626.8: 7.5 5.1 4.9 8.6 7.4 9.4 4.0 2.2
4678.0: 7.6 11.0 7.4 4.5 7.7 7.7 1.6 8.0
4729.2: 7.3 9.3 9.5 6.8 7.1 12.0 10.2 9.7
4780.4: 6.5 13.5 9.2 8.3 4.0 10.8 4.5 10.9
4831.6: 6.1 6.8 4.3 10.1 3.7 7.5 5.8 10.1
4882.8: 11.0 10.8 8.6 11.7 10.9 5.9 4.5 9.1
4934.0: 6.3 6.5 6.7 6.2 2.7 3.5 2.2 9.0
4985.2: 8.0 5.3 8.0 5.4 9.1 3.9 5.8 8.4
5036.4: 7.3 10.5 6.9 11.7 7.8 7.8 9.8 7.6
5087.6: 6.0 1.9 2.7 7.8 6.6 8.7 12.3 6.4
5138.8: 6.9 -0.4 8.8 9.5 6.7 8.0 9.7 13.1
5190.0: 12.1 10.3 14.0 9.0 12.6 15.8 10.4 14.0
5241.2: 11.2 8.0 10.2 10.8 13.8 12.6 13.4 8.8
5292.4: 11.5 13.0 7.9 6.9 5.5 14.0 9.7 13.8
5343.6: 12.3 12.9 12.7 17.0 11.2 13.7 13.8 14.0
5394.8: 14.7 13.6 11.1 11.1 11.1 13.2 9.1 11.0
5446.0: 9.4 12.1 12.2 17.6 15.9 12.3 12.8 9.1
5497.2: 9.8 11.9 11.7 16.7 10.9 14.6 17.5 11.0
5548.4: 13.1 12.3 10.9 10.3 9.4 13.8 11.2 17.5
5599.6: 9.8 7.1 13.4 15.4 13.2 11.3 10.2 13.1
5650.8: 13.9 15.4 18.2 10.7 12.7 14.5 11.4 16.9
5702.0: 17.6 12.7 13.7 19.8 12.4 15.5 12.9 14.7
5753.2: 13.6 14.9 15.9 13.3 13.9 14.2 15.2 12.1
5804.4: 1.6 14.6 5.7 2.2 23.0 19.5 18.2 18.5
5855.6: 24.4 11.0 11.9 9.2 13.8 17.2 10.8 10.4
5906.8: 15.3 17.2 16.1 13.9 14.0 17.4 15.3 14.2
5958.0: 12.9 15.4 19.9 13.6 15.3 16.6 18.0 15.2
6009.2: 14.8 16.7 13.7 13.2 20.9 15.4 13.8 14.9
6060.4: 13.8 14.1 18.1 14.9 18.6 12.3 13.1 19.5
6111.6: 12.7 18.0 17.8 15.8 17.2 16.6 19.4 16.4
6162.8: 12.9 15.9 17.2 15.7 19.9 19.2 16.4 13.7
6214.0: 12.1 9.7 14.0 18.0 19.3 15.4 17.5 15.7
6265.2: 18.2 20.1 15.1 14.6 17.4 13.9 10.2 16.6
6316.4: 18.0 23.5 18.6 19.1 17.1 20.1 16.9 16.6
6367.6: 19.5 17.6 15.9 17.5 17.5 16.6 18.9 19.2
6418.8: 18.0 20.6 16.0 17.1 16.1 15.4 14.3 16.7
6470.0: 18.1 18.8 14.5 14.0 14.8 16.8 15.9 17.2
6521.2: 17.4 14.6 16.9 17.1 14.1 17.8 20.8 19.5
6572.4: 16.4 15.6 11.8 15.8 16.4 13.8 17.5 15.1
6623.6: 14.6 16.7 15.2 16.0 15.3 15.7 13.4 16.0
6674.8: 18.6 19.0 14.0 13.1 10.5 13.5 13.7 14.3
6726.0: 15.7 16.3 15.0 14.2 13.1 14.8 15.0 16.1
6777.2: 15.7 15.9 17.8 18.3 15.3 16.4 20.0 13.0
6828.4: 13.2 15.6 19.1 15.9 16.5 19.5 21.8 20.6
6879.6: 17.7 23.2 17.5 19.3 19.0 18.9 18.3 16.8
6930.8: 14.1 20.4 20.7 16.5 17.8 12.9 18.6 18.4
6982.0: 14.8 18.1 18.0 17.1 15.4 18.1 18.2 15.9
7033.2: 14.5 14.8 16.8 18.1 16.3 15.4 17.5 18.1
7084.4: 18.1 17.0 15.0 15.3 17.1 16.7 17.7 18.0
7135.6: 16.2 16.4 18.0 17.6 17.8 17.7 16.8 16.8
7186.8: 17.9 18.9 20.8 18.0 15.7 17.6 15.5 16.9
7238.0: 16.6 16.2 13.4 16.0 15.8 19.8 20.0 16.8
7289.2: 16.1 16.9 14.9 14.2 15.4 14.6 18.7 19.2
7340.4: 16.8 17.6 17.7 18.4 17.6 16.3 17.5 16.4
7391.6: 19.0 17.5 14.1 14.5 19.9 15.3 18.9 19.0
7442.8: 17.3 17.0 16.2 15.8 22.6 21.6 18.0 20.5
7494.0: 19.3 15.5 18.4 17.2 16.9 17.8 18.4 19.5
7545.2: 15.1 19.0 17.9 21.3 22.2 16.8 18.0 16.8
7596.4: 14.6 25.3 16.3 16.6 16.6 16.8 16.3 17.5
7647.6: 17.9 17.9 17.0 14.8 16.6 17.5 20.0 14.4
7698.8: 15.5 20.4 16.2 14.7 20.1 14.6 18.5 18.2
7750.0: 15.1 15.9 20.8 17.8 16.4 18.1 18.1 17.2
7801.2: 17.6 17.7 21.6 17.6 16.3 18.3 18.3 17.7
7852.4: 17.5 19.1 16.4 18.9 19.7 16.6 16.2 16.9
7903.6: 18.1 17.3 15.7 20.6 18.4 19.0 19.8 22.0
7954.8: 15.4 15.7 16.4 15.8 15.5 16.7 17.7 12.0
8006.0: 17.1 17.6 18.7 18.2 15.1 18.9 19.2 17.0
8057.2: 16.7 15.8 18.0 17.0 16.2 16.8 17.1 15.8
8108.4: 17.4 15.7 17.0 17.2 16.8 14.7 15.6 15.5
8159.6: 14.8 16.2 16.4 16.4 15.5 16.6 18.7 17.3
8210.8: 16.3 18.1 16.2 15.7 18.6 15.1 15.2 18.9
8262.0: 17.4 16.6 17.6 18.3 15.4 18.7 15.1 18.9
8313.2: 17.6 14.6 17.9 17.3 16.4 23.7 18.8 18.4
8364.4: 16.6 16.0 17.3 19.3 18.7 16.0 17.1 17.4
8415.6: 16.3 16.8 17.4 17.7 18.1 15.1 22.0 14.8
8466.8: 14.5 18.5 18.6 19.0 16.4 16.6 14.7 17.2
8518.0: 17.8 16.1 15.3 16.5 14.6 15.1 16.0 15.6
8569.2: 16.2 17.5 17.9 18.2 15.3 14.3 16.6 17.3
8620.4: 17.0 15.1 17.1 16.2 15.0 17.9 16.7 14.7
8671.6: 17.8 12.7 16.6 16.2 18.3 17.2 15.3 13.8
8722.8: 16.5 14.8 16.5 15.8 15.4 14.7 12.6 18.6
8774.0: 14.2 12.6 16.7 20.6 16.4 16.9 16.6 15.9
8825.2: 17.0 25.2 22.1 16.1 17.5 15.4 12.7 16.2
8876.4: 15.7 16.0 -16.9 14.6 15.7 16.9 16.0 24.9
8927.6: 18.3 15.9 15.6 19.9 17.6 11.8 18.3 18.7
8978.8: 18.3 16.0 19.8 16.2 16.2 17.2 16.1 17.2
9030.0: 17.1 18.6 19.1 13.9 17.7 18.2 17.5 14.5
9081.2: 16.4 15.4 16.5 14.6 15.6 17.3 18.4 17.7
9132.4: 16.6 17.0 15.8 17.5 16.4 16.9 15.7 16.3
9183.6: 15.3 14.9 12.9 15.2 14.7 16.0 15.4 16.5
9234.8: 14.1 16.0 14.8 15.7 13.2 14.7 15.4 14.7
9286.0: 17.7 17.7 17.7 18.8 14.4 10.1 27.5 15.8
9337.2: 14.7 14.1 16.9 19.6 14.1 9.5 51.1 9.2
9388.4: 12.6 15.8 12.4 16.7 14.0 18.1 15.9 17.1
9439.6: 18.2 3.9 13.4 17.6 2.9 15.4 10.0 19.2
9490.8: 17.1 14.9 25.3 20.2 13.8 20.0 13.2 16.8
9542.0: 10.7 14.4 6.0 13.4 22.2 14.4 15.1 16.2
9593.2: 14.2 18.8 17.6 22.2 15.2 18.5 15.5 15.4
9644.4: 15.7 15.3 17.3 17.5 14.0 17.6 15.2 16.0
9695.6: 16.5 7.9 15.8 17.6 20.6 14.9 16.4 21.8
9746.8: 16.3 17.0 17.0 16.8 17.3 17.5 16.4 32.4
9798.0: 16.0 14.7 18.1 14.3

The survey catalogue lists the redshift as 0.296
